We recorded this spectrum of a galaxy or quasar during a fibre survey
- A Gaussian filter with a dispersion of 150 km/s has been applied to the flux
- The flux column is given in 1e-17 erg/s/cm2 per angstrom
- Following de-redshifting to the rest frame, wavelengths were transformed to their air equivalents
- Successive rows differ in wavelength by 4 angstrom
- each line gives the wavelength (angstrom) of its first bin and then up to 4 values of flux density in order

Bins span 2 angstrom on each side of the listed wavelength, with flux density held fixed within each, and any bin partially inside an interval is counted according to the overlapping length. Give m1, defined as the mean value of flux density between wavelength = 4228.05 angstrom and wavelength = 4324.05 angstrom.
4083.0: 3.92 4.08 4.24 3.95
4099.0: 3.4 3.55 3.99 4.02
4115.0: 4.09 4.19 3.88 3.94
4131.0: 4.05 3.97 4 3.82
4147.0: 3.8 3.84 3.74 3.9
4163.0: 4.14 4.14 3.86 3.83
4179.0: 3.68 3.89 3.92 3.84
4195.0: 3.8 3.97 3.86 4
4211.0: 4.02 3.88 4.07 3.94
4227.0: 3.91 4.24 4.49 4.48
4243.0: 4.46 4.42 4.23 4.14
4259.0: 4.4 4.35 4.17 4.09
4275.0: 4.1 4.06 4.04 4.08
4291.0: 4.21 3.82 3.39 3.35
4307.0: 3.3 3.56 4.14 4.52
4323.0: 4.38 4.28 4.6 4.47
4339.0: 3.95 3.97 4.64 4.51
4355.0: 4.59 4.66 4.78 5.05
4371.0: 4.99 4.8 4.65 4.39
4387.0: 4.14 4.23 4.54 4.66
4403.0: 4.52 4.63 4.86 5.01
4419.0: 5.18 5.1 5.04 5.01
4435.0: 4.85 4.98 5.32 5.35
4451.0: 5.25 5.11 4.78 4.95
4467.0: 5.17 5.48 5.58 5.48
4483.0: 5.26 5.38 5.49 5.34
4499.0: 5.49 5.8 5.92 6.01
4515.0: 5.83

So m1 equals 4.1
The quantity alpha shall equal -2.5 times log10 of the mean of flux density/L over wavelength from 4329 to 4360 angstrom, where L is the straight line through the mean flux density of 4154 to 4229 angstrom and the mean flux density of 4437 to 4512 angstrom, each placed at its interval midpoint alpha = 0.07 mag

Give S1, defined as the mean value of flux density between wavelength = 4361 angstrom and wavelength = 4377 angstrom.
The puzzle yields 4.9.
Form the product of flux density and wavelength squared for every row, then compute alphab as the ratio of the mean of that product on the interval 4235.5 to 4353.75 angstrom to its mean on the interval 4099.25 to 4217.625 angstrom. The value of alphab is 1.1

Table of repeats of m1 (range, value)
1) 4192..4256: 4.11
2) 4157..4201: 3.91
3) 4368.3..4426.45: 4.71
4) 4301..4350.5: 4.11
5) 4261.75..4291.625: 4.13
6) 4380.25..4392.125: 4.28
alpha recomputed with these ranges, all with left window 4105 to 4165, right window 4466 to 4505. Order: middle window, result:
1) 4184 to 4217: 0.09 mag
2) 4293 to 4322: 0.24 mag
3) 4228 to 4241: 0.00 mag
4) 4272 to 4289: 0.13 mag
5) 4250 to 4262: 0.05 mag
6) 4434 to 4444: 0.04 mag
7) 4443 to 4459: 0.02 mag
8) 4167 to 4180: 0.07 mag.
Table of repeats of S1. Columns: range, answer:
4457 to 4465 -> 4.87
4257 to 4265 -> 4.38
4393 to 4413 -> 4.64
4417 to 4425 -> 5.14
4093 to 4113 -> 3.78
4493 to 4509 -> 5.64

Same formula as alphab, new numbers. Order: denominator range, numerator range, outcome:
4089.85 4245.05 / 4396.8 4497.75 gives 1.47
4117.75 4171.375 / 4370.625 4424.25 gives 1.33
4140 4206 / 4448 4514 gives 1.61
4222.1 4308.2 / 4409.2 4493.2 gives 1.38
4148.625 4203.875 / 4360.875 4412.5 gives 1.31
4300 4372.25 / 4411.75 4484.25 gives 1.26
